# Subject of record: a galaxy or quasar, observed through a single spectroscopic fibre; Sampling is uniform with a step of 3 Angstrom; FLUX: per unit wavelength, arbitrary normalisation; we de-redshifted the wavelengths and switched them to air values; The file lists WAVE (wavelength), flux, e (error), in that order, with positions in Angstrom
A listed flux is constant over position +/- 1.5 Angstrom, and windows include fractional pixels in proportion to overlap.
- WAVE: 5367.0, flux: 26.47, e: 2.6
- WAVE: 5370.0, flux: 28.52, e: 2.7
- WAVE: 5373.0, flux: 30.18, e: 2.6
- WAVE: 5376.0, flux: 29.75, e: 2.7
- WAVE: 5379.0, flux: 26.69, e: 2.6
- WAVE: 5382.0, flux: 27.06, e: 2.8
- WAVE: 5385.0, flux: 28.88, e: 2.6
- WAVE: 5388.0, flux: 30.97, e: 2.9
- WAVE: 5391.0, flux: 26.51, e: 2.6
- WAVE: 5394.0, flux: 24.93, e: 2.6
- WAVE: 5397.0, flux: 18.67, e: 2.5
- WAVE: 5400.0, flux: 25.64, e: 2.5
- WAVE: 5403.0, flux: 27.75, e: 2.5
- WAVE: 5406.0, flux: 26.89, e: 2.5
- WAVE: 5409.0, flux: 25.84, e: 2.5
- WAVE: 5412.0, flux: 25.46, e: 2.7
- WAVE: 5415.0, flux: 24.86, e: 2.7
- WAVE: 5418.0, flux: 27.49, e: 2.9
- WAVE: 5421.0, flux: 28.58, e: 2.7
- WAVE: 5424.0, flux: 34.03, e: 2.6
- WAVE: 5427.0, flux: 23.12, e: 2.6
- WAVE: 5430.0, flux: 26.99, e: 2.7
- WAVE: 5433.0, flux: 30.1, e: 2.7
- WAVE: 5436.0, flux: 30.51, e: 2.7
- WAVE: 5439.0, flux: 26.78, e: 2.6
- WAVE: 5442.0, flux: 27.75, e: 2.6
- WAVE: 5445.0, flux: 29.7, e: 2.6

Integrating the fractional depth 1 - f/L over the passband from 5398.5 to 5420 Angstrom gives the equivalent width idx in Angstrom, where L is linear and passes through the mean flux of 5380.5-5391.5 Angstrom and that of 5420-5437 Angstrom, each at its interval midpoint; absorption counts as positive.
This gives 1.8 Angstrom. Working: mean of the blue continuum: 28.5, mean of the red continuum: 28.8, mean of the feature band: 26.3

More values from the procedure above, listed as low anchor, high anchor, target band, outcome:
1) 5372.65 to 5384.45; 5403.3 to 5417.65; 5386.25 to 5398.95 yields 0.9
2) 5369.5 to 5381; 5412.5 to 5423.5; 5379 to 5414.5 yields 2.4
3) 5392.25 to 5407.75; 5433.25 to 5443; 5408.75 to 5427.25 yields -0.5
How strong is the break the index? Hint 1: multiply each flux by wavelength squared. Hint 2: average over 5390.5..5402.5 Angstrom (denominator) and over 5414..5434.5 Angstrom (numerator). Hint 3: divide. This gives 1.2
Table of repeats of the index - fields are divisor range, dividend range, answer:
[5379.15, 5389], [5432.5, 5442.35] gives 1.03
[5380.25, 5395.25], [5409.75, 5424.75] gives 1.01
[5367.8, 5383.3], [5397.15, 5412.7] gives 0.92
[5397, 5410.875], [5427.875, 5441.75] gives 1.11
